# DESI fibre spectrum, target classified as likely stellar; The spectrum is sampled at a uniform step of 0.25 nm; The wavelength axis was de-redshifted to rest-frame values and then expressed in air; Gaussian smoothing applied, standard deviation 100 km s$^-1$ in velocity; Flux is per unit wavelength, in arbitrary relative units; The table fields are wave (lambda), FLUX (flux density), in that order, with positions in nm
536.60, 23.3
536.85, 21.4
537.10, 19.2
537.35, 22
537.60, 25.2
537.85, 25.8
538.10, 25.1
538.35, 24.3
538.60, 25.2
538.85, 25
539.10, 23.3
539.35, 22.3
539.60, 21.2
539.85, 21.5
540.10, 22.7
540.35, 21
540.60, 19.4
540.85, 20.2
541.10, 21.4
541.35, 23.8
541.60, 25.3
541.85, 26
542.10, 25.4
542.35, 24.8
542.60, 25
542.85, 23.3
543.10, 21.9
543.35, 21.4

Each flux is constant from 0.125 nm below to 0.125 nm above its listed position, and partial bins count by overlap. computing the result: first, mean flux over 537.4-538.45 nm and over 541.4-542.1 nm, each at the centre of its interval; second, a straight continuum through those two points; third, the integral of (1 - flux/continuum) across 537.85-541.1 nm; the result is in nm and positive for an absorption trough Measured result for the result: 0.31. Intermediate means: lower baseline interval 24.9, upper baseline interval 25.4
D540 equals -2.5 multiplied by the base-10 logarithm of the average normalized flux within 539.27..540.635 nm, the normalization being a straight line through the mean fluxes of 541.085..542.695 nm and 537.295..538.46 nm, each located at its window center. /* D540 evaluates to 0.15 mag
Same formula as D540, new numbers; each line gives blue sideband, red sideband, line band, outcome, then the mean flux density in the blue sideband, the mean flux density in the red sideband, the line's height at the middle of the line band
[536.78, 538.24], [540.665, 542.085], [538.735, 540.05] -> 0.03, 23.2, 23.3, 23.3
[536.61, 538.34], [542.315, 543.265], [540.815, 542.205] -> -0.02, 23.2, 23.6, 23.5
